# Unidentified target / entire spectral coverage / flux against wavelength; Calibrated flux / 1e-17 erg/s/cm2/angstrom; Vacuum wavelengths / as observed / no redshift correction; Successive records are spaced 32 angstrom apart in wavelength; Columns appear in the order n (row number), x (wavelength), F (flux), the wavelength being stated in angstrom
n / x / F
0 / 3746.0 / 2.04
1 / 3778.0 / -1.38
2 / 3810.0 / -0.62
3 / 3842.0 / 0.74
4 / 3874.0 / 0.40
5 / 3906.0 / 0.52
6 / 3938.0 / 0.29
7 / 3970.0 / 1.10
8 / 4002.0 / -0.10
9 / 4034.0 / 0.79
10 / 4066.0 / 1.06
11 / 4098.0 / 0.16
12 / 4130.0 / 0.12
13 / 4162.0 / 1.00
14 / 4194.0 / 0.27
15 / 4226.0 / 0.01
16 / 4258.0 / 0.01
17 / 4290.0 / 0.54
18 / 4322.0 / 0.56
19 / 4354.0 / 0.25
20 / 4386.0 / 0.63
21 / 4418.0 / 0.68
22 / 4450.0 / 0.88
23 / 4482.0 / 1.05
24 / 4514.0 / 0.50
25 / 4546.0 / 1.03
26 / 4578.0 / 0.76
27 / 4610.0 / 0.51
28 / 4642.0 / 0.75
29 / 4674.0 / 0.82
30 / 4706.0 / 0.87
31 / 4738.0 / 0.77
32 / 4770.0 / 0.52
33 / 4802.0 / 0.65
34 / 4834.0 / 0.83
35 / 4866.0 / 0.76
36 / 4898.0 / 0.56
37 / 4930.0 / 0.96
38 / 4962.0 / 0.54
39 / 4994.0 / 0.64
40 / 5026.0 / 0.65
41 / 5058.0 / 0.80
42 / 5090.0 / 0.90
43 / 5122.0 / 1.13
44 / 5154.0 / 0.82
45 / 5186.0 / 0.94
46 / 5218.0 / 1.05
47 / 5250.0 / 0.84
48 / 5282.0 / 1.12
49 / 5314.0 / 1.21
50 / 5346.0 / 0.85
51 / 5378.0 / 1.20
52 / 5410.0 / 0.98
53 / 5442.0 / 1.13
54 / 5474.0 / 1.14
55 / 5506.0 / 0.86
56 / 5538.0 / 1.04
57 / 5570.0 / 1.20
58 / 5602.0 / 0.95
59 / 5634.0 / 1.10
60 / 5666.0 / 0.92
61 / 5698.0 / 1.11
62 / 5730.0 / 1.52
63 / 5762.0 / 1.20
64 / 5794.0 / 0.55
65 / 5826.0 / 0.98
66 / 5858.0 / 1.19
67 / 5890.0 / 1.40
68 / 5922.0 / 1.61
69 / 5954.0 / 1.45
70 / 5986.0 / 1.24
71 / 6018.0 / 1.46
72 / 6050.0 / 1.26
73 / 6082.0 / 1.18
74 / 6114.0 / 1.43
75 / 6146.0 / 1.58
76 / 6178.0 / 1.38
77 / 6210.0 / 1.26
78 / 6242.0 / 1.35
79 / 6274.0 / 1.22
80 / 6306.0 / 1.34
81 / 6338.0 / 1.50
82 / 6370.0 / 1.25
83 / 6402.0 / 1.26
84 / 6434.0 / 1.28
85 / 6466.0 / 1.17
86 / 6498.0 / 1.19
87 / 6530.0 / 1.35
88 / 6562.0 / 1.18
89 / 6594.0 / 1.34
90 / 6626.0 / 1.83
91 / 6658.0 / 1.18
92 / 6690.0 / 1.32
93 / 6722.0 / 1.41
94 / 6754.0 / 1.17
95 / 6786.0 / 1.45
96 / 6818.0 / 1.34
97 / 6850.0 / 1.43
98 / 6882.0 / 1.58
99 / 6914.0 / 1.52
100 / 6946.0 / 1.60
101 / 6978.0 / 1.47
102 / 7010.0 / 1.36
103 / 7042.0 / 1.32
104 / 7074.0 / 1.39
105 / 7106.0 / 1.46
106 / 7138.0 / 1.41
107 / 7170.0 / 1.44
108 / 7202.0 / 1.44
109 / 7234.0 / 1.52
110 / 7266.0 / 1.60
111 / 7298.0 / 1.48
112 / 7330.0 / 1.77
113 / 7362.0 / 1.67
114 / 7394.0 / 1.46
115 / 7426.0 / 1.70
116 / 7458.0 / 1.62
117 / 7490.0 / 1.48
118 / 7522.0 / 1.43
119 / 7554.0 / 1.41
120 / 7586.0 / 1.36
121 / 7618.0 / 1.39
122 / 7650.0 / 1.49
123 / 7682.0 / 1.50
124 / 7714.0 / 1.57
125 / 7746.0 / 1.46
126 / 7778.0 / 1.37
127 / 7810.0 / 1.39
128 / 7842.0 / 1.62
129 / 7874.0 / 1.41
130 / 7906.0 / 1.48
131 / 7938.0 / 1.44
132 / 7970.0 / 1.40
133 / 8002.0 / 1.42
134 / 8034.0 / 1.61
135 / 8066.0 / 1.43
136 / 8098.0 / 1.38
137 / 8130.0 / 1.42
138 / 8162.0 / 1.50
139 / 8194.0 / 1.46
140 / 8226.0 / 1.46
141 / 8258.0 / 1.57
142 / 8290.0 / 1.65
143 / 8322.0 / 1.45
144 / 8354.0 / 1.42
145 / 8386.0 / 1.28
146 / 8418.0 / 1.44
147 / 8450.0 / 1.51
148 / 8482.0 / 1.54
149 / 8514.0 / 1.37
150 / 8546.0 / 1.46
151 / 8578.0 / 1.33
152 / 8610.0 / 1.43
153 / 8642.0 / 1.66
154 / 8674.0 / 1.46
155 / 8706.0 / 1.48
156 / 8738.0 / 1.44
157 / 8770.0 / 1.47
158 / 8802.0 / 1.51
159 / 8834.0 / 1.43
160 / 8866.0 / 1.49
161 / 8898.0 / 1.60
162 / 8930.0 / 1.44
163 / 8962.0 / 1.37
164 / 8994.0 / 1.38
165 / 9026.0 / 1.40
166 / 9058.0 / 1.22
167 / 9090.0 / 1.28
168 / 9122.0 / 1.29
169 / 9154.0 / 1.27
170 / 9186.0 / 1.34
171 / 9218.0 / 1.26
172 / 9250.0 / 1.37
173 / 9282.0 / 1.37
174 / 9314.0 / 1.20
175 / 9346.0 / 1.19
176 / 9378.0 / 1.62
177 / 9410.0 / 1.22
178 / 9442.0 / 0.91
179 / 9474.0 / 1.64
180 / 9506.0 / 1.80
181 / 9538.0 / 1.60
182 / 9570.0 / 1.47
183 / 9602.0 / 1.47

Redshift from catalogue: 0.777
